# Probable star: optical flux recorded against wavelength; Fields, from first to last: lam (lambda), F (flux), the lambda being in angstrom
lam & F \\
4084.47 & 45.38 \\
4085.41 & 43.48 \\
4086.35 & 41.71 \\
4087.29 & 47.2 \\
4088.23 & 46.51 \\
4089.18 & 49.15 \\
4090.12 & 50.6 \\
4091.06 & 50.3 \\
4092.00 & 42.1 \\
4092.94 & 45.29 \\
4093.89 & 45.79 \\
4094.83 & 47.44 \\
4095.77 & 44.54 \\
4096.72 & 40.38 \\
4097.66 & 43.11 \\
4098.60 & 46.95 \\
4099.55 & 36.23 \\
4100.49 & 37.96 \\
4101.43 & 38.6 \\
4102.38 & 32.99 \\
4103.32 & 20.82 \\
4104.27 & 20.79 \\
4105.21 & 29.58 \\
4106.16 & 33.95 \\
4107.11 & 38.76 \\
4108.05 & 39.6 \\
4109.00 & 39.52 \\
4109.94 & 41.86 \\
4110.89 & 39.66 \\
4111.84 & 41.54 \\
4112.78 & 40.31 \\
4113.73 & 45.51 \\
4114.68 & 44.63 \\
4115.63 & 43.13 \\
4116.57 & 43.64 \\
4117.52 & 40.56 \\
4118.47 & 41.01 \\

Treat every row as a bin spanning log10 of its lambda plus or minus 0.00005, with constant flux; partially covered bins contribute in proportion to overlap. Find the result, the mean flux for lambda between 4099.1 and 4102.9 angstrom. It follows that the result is 36.3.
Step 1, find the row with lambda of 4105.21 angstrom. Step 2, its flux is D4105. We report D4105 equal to 29.58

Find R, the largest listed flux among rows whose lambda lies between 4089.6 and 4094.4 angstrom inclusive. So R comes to 50.6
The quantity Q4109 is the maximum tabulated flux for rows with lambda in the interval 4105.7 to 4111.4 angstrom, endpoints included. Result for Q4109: 41.86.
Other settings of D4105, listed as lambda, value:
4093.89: 45.79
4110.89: 39.66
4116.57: 43.64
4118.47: 41.01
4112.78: 40.31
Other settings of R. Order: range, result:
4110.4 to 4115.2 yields 45.51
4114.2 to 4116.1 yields 44.63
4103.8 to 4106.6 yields 33.95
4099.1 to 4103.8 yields 38.6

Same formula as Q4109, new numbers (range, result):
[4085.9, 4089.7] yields 49.15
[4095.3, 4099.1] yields 46.95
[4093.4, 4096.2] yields 47.44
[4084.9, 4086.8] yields 43.48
